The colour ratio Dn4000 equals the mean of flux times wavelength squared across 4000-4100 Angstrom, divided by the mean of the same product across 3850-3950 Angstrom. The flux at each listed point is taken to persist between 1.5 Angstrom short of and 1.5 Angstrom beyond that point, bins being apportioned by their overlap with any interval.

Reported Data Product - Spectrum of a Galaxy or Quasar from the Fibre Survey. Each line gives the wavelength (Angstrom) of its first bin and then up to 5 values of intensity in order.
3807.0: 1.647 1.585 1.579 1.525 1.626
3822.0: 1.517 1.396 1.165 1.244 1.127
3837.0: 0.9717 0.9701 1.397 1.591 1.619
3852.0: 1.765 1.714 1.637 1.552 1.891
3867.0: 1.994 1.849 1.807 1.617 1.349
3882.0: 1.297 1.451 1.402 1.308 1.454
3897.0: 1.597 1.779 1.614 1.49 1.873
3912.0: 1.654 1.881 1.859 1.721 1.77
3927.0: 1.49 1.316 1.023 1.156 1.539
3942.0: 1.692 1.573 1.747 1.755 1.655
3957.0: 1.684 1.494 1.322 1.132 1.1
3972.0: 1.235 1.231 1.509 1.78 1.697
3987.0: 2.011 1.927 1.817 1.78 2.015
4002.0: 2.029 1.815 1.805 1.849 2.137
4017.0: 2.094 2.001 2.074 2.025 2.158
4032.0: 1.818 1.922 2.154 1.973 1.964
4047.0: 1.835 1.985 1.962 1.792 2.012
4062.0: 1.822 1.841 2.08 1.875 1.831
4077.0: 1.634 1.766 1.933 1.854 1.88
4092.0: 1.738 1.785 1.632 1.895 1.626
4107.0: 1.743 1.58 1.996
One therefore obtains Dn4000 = 1.29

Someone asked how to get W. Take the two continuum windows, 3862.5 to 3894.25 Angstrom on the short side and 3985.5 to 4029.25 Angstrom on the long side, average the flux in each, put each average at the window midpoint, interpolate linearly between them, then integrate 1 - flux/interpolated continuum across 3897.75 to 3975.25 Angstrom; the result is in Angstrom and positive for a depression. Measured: 9.48 Angstrom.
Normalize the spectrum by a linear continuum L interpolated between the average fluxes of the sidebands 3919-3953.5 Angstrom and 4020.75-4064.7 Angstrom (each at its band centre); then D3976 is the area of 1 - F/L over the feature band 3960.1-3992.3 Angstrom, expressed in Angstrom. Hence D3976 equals 3.7 Angstrom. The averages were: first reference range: 1.53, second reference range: 1.96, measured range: 1.5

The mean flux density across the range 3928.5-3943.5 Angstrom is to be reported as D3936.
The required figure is 1.35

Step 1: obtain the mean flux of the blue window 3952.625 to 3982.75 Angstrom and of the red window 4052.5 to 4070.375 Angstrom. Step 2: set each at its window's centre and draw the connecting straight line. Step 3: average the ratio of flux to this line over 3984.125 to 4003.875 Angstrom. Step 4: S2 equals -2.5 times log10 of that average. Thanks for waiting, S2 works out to -0.22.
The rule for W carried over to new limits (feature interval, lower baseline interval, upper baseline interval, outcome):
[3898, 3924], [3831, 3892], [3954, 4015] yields -2.7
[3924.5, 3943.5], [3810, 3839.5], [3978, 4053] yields 3.3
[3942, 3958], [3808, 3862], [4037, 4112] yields -0.5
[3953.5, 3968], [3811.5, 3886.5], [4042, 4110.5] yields 2.0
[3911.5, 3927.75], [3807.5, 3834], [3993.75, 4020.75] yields -0.4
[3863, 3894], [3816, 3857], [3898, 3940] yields -2.0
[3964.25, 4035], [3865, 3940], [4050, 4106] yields -2.6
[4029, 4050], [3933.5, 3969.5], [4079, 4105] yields -3.6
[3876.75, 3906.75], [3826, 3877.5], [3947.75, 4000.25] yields 1.4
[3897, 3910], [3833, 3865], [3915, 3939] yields -1.5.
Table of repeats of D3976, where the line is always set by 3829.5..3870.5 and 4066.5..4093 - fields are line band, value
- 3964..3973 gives 2.8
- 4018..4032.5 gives -2.2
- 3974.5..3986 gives 0.7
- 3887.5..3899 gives 0.9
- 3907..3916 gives -1.0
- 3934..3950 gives 1.1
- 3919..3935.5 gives 1.7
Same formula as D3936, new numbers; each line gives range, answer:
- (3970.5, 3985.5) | 1.49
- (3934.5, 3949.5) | 1.54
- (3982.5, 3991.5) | 1.88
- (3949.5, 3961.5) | 1.65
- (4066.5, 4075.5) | 1.93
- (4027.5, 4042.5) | 2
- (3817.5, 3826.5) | 1.51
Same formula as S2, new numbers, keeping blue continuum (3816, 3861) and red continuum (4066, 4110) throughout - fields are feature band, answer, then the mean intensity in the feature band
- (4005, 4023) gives -0.17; 1.97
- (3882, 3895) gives 0.08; 1.39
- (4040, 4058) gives -0.11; 1.92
